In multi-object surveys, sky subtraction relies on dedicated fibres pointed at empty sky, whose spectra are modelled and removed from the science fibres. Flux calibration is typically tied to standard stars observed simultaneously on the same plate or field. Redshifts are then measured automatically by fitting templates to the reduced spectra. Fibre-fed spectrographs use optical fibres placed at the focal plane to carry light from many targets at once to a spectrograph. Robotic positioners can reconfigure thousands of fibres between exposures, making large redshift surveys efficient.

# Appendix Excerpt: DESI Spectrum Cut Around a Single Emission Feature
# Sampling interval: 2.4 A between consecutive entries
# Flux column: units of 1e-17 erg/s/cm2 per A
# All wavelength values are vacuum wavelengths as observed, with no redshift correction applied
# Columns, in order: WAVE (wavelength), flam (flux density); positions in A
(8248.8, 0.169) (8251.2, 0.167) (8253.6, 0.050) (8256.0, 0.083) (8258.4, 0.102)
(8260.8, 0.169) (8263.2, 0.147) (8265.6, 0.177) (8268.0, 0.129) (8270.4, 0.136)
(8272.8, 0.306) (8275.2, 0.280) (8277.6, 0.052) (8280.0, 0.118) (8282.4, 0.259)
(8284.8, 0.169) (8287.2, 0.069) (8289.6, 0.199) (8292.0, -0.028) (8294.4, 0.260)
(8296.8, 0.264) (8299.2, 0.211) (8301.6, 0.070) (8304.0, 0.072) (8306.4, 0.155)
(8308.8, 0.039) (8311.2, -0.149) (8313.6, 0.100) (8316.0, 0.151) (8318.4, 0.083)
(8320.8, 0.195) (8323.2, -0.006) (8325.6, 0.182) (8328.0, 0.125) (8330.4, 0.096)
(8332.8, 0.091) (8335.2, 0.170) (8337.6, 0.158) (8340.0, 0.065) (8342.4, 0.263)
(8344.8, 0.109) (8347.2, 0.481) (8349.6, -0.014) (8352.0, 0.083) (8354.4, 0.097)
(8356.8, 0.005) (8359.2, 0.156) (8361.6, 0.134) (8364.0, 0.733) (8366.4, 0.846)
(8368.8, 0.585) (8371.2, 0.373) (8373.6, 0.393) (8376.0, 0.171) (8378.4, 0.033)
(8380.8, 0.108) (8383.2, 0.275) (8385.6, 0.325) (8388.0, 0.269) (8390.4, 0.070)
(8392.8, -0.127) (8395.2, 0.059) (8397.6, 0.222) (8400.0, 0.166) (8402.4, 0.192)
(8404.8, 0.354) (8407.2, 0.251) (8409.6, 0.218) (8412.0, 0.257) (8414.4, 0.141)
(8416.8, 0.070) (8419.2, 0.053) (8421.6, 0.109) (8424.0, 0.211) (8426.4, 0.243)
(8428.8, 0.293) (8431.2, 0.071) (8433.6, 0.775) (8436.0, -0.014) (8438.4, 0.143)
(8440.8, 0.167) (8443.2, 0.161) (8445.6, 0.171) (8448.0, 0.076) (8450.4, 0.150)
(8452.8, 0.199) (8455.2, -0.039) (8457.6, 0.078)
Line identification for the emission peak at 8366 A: Hgamma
